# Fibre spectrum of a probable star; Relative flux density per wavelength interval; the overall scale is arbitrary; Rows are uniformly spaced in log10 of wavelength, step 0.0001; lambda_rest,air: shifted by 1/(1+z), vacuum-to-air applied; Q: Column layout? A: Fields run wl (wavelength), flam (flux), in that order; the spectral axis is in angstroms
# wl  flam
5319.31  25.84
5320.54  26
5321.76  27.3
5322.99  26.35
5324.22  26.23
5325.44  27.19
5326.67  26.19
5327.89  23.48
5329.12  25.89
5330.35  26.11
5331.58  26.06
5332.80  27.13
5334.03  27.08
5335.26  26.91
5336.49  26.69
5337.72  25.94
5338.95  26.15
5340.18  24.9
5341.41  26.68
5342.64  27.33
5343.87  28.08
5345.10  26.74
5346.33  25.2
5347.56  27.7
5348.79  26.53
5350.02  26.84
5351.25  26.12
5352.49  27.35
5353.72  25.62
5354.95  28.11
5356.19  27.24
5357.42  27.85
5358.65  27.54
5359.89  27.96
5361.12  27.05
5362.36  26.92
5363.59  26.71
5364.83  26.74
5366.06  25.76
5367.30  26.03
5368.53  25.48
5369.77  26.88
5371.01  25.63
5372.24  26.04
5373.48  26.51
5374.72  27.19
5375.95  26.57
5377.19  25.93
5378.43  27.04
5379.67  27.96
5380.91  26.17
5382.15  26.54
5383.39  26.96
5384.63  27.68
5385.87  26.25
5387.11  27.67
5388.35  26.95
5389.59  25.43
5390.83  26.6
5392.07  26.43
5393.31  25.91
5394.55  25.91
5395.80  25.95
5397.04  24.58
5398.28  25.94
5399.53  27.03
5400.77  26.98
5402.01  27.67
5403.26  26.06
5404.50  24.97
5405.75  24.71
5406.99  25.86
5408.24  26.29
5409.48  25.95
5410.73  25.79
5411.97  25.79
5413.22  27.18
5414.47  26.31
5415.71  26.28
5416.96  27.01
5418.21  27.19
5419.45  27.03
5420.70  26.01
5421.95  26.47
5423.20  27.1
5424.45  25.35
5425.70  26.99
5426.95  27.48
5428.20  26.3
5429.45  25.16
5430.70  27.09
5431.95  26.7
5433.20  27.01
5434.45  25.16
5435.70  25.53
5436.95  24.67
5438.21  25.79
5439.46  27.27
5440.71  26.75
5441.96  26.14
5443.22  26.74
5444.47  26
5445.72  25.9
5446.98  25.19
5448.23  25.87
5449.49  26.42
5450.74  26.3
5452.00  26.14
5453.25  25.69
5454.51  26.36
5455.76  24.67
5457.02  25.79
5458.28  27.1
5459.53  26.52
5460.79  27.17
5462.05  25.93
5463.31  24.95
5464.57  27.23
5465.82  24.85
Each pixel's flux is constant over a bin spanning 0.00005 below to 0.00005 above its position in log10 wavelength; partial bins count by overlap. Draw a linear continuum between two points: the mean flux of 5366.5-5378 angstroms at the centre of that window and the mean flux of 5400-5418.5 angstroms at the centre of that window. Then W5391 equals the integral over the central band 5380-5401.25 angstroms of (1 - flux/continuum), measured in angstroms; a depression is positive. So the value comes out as -0.1 angstroms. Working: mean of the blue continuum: 26.3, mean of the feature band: 26.4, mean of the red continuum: 26.3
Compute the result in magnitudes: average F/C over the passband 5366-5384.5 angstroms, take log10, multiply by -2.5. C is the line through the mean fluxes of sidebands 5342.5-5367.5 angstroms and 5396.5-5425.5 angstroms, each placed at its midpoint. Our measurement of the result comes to 0.01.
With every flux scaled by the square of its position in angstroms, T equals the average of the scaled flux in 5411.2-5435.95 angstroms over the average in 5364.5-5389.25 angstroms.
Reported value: 1.01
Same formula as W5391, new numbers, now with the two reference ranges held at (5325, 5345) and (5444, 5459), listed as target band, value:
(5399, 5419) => -0.2 angstroms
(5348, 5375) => -0.5 angstroms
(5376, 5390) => -0.3 angstroms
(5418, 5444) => -0.3 angstroms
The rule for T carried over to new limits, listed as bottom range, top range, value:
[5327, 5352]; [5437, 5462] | 1.03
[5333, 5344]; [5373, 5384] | 1.02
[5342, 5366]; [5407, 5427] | 1.00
